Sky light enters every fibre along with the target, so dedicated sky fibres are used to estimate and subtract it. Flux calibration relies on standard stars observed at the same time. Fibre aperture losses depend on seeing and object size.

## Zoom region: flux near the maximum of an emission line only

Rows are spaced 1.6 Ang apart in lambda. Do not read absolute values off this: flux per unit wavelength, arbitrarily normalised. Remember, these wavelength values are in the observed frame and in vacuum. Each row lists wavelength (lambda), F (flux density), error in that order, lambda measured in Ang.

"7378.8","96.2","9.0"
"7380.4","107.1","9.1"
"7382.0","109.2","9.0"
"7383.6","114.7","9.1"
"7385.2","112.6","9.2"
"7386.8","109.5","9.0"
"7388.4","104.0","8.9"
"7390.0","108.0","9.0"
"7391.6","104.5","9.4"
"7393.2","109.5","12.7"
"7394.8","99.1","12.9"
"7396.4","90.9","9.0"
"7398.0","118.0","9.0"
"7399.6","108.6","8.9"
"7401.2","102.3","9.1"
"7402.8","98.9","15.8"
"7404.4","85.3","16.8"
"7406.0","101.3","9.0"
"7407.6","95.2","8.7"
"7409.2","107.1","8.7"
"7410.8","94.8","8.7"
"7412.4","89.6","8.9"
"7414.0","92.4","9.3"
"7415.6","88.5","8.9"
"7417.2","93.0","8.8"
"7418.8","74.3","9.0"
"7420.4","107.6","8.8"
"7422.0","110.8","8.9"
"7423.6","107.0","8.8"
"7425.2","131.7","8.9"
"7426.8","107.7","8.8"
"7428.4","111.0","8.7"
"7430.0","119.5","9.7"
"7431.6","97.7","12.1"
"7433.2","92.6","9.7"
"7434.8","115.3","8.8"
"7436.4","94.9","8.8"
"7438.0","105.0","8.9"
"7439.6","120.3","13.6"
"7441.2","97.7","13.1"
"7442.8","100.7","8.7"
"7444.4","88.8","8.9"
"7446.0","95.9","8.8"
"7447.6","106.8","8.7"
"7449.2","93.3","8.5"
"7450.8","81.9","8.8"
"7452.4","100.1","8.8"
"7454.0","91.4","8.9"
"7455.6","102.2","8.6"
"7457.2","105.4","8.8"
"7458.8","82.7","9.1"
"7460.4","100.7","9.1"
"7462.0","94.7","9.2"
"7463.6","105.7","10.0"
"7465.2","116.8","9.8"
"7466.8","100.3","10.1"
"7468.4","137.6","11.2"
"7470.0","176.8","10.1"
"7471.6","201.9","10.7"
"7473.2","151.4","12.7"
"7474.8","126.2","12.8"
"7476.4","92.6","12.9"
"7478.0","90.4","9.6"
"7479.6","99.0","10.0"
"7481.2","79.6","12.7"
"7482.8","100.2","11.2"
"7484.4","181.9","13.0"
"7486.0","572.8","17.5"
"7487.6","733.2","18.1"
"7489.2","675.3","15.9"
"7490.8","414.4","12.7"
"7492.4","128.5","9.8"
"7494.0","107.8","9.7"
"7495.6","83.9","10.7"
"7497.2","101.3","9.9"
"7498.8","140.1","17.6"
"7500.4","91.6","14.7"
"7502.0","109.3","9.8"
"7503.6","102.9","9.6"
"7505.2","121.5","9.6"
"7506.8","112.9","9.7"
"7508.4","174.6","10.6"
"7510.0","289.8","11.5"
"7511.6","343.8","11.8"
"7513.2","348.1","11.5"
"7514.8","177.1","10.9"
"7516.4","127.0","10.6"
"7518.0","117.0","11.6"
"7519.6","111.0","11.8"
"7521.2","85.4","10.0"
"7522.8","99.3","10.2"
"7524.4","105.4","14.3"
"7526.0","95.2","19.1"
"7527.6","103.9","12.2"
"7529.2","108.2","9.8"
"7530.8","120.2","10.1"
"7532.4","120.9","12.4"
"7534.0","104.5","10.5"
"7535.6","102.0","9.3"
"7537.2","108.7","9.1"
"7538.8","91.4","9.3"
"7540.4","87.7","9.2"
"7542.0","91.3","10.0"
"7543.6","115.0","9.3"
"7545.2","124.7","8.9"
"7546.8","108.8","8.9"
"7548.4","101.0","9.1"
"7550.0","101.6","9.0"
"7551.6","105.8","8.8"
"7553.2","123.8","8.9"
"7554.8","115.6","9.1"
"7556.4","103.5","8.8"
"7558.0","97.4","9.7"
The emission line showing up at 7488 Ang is H-alpha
